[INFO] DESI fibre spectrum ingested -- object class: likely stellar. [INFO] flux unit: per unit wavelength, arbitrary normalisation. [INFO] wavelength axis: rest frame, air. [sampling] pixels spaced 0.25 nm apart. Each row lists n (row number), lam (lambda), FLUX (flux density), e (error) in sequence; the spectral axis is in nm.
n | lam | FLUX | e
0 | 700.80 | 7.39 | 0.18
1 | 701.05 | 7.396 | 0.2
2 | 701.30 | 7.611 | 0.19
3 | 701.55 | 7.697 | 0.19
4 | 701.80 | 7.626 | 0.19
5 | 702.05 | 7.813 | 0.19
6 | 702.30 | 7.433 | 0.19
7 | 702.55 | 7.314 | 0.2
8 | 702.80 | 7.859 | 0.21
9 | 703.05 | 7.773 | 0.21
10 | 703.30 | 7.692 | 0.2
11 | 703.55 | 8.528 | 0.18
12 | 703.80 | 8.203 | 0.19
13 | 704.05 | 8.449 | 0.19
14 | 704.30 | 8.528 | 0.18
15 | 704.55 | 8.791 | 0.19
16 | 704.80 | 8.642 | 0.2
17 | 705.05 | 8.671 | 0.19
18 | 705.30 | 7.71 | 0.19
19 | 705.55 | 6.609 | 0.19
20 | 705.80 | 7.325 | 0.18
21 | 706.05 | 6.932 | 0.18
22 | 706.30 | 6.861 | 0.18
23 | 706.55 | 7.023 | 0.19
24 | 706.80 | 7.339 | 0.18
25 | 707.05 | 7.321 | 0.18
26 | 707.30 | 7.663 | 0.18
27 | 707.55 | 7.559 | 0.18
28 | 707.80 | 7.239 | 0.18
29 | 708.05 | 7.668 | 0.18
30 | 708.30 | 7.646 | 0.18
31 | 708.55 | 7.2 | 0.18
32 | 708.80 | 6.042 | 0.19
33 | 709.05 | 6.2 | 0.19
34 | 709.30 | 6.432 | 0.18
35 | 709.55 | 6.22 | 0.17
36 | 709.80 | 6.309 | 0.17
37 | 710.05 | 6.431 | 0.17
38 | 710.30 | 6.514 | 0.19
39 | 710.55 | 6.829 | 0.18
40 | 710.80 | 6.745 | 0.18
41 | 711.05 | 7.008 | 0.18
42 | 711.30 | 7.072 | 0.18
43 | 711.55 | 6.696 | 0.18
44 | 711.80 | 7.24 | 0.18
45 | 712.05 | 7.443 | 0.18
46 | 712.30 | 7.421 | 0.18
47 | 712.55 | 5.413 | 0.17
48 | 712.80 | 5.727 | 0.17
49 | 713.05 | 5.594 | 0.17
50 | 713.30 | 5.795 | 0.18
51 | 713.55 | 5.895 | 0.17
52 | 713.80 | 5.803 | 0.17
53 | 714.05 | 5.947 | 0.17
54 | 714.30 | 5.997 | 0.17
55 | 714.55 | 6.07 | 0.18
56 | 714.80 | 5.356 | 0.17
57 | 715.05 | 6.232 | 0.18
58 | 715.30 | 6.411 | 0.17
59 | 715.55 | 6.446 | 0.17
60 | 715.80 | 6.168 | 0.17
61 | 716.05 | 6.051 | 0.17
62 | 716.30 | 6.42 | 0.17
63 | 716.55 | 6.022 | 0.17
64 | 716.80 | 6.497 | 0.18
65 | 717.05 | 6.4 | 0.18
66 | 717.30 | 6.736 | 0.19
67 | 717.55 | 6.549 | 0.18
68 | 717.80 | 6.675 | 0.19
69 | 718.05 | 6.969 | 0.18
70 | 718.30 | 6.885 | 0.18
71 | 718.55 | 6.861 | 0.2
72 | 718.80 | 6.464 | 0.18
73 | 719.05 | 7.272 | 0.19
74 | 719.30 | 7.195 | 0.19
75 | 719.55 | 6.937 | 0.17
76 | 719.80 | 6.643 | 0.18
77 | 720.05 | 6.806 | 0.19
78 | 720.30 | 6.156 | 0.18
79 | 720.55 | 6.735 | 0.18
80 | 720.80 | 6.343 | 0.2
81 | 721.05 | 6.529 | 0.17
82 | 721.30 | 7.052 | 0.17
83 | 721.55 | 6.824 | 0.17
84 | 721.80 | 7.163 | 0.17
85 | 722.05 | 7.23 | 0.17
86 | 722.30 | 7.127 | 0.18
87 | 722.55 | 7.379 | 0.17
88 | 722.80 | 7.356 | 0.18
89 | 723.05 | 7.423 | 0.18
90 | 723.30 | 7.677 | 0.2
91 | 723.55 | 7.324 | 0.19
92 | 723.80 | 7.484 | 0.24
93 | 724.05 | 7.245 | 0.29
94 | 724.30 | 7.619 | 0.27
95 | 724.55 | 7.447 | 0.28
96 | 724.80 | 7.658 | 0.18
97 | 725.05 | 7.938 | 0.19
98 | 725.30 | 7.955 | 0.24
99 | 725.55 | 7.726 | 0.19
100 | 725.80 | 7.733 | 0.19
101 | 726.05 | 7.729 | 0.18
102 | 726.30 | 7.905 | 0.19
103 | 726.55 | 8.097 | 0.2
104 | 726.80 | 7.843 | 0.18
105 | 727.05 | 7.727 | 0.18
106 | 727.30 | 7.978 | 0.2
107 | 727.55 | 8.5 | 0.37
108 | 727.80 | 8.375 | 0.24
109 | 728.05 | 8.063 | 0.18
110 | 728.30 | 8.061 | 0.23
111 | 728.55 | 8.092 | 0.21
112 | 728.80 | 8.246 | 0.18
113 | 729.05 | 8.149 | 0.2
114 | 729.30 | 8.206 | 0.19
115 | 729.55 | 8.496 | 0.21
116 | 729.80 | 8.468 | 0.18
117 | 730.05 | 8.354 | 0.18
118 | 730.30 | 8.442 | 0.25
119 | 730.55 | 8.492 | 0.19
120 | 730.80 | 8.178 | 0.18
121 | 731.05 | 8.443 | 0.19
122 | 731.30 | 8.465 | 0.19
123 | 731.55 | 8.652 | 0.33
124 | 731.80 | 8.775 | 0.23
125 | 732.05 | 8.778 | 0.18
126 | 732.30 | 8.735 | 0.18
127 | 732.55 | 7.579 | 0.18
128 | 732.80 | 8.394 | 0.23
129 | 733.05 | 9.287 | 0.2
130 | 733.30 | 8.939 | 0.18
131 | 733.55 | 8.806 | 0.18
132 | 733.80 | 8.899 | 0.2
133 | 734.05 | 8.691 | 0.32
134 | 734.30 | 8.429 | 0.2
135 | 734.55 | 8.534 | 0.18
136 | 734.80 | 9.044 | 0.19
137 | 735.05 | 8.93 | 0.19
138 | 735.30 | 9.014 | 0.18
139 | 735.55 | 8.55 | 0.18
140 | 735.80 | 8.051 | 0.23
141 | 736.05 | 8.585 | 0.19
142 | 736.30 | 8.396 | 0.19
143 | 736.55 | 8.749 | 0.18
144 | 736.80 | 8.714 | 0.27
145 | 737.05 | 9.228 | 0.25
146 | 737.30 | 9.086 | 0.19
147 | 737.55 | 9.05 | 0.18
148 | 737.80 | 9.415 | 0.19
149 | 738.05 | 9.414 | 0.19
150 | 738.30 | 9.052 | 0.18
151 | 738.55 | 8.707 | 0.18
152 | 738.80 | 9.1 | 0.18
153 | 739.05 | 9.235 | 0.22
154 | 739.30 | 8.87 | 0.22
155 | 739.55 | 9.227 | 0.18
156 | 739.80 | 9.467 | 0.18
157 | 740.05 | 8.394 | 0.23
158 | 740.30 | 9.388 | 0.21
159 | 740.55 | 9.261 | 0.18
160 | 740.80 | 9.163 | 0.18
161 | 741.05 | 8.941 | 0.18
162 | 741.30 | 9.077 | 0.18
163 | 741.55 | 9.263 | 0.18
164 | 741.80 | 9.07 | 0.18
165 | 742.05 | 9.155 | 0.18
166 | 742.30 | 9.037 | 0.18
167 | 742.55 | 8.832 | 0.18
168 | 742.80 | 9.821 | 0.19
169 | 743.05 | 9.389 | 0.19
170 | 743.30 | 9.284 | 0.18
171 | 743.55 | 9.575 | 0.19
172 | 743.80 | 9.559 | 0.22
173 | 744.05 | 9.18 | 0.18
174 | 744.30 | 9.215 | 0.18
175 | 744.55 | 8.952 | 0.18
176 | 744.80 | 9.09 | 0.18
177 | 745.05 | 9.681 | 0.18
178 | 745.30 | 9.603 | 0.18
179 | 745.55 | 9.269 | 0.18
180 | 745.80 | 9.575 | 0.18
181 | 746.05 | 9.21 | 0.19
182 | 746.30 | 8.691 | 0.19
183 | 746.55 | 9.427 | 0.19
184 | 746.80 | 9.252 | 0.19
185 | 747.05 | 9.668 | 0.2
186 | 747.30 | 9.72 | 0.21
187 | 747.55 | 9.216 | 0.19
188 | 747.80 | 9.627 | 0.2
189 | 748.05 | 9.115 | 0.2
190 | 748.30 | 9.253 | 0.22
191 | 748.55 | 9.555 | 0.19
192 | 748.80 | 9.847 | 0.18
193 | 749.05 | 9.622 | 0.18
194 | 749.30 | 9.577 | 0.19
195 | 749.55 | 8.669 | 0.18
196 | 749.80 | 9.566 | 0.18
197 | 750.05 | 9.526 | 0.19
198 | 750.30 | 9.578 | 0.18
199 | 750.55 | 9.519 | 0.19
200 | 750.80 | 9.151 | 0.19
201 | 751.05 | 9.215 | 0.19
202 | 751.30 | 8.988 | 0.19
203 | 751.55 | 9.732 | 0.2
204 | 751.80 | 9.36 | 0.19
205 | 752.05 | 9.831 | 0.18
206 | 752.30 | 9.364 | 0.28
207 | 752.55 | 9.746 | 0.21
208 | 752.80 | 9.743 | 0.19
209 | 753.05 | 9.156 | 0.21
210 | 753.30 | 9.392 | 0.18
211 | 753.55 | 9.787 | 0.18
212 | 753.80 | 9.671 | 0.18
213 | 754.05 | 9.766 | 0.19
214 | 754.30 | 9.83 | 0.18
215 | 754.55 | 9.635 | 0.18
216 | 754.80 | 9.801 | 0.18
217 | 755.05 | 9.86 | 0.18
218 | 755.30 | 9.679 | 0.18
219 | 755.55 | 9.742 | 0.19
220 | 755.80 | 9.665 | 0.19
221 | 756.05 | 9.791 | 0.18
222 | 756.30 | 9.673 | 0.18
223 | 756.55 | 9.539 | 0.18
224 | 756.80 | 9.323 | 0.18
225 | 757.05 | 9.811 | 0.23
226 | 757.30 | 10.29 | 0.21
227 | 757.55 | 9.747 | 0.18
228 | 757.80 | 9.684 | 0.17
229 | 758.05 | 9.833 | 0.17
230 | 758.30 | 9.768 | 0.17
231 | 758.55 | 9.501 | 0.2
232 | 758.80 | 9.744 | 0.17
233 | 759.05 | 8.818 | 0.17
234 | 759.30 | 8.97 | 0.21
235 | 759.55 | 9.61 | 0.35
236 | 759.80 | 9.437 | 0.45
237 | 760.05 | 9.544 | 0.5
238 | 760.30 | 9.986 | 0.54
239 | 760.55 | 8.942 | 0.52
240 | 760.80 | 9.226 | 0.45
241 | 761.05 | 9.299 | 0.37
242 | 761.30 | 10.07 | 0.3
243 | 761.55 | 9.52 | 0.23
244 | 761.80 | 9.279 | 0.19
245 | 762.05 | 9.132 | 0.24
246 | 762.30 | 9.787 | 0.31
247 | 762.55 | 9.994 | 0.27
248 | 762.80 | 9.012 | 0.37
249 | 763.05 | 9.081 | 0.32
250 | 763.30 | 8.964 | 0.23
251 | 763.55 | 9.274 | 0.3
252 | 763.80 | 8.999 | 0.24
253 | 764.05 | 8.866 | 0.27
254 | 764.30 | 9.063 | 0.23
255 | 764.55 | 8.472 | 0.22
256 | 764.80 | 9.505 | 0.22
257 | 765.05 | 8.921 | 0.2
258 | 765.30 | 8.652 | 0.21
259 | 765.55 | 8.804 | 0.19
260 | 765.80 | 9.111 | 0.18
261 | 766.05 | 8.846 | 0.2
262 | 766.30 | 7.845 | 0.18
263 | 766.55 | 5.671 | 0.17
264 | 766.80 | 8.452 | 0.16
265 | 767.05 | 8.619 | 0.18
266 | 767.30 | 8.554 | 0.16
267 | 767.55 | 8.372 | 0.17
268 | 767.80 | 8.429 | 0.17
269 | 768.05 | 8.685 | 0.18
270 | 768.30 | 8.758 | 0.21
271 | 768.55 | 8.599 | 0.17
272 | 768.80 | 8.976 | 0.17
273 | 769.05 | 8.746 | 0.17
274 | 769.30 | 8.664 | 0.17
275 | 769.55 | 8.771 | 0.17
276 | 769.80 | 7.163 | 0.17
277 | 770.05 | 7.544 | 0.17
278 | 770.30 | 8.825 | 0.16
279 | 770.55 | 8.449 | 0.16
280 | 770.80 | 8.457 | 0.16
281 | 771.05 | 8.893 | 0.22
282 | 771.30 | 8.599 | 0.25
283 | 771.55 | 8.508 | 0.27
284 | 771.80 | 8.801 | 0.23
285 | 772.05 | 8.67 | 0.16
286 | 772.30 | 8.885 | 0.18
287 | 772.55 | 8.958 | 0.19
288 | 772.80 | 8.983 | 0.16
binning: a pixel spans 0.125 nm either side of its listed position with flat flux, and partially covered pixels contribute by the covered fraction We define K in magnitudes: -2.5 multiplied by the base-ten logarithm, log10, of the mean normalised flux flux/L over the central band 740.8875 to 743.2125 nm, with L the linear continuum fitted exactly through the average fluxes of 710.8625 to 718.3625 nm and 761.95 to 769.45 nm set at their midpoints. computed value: -0.20 mag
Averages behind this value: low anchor 6.36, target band 9.18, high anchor 8.76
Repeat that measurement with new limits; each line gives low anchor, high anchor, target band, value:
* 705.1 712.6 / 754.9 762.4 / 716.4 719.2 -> 0.12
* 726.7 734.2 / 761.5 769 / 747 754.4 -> -0.10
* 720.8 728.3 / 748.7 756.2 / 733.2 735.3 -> -0.07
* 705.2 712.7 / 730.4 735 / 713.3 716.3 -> 0.21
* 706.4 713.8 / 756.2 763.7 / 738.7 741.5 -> -0.09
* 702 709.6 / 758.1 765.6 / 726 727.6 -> 0.03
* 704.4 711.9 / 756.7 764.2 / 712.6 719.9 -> 0.18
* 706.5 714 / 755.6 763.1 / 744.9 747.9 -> -0.07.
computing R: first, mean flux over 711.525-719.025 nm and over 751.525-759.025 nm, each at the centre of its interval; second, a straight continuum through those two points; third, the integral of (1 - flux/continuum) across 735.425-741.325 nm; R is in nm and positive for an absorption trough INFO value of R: -0.496 nm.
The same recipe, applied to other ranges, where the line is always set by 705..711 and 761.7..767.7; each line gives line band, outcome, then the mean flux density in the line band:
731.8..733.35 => -0.167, 8.62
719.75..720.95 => 0.140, 6.53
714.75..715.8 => 0.154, 6.17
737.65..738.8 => -0.171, 9.14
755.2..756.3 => -0.155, 9.71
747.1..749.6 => -0.353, 9.45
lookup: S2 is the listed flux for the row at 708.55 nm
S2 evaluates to 7.2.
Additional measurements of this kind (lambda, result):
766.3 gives 7.845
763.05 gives 9.081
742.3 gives 9.037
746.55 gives 9.427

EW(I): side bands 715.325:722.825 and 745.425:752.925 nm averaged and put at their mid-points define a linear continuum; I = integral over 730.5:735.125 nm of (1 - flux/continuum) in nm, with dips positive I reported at -0.40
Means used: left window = 6.72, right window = 9.42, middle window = 8.63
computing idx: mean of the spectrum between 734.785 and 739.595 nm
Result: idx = 8.91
